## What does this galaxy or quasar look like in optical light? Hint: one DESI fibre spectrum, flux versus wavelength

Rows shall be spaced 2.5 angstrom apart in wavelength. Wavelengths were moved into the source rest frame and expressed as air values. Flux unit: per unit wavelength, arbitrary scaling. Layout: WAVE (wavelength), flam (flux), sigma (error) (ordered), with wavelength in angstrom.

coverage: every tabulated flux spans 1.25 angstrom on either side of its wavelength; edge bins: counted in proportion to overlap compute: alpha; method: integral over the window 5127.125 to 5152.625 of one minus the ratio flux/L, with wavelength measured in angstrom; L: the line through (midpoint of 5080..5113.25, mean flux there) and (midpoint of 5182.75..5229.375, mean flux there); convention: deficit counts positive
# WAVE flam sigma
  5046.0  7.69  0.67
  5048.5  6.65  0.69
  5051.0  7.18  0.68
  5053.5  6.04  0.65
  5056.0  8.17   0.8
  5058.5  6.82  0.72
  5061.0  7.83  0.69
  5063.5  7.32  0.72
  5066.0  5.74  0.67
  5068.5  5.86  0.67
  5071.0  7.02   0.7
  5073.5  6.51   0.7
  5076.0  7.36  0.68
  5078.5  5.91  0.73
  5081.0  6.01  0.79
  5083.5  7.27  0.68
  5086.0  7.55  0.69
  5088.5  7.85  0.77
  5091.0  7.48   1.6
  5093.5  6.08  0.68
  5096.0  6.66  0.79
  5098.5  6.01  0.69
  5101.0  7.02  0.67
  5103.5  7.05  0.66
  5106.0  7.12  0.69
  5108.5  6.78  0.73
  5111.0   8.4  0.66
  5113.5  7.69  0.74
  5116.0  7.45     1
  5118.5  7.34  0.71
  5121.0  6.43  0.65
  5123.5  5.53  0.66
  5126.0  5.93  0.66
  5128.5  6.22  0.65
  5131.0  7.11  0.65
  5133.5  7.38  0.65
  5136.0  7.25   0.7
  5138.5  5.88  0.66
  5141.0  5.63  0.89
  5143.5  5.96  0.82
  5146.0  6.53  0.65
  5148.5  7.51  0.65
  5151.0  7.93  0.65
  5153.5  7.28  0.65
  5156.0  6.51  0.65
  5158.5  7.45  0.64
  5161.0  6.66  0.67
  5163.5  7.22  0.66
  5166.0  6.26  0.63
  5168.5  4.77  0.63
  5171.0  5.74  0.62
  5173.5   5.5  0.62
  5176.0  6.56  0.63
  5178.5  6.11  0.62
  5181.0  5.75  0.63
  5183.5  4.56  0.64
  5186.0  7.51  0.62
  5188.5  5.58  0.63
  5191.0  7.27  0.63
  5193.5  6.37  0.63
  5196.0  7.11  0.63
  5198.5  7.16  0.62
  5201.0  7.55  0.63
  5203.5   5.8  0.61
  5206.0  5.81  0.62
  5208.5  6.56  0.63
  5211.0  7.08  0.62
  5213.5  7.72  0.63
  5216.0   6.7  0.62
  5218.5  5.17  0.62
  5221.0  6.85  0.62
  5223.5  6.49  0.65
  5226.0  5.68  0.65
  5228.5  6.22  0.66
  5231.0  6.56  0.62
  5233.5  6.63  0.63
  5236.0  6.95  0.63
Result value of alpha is 0.3 angstrom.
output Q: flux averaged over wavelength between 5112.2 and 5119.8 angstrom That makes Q 7.49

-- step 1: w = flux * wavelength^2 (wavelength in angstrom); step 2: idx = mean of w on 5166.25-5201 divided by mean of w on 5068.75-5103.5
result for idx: 0.9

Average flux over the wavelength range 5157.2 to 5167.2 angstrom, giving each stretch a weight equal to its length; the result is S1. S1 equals 6.9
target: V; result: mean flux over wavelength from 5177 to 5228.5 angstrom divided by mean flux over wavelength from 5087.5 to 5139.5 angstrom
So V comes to 0.9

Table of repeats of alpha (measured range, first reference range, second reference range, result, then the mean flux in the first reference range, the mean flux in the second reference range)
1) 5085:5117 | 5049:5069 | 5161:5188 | -2.8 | 6.9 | 6.02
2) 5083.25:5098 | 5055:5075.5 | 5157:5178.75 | -0.7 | 6.91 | 6.26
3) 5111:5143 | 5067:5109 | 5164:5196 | -1.1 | 6.79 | 6.07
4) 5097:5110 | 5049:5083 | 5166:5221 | -0.4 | 6.76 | 6.32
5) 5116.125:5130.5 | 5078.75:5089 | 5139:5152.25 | 0.8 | 7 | 6.66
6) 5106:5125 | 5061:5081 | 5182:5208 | -1.6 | 6.58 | 6.47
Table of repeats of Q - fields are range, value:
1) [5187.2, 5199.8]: 6.7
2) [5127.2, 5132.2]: 6.65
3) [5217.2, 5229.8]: 6.09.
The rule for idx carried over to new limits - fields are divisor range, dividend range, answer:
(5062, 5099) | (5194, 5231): 1.03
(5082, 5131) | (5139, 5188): 0.94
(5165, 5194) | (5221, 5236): 1.09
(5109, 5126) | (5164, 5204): 0.91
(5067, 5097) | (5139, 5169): 1.01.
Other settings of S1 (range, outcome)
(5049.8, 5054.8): 6.62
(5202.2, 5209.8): 6.07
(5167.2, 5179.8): 5.74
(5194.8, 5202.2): 7.27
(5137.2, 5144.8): 5.84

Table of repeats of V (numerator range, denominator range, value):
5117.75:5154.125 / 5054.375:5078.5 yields 0.96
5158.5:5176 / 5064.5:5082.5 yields 0.97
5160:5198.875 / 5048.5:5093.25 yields 0.90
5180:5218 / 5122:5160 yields 0.98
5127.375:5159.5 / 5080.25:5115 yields 0.96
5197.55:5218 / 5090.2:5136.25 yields 0.98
